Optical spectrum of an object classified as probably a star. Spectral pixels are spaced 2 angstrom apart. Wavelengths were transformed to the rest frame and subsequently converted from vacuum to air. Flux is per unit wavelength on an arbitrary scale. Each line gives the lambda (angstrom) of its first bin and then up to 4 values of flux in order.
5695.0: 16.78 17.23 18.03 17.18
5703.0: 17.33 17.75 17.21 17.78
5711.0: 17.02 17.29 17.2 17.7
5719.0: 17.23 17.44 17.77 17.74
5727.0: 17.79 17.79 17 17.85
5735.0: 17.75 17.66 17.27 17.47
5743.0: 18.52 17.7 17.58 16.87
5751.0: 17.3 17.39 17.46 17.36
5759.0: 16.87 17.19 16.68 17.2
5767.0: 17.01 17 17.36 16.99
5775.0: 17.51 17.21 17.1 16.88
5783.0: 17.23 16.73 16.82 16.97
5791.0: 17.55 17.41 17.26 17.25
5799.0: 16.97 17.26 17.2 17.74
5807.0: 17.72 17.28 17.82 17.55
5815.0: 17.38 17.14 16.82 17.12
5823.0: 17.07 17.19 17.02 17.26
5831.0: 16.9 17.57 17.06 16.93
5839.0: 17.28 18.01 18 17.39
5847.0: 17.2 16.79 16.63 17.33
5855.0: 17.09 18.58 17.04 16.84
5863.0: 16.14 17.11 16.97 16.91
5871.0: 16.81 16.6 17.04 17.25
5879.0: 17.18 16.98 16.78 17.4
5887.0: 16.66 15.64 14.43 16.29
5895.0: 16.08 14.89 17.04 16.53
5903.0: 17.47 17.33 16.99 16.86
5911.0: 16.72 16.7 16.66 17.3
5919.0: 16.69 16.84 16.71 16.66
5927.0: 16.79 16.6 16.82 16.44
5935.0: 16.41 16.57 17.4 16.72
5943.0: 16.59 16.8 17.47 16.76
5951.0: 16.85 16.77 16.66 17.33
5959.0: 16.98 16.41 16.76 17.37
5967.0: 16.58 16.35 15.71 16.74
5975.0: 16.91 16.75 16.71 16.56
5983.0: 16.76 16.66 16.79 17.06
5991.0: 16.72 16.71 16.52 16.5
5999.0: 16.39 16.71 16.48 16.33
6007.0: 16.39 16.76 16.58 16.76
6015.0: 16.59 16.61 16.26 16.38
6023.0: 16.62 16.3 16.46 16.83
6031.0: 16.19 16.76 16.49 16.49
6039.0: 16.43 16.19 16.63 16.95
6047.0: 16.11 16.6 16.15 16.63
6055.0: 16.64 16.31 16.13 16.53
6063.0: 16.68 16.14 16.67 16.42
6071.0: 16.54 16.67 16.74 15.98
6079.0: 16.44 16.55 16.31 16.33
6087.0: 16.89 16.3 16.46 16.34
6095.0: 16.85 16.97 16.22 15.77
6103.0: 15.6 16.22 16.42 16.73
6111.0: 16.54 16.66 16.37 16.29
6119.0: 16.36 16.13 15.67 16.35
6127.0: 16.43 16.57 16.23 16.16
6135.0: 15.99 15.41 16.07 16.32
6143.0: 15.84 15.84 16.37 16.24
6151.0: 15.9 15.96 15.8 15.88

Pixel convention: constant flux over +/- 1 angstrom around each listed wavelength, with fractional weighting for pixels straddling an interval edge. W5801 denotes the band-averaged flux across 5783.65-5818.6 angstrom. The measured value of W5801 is 17.3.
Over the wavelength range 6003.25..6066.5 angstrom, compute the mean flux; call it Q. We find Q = 16.5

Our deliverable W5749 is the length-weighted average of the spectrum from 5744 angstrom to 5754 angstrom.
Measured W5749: 17.4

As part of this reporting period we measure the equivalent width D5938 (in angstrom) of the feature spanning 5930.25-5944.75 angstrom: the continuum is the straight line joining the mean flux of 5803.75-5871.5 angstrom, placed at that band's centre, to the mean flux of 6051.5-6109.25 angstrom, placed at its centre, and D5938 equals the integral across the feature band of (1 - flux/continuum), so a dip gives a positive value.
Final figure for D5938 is 0.2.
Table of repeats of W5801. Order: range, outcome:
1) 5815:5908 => 16.9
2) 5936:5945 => 16.8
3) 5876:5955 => 16.7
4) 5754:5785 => 17.1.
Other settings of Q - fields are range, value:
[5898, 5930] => 16.9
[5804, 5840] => 17.3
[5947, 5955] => 16.9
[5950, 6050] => 16.6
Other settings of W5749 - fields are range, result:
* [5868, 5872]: 16.9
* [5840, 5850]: 17.5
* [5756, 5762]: 17.1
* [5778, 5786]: 17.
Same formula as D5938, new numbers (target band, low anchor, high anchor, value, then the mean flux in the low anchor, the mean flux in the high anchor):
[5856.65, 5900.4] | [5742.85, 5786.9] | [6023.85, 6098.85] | 0.8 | 17.2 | 16.5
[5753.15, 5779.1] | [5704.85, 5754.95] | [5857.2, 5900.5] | 0.2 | 17.5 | 16.6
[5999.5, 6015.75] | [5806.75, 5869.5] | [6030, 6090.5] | 0.1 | 17.2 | 16.5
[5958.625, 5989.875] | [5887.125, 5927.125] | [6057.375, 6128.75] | -0.4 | 16.5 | 16.4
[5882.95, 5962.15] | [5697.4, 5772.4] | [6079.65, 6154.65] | 0.8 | 17.4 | 16.3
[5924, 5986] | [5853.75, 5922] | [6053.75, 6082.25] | -0.3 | 16.8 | 16.5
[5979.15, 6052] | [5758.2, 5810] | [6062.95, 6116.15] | 0.3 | 17.2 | 16.4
